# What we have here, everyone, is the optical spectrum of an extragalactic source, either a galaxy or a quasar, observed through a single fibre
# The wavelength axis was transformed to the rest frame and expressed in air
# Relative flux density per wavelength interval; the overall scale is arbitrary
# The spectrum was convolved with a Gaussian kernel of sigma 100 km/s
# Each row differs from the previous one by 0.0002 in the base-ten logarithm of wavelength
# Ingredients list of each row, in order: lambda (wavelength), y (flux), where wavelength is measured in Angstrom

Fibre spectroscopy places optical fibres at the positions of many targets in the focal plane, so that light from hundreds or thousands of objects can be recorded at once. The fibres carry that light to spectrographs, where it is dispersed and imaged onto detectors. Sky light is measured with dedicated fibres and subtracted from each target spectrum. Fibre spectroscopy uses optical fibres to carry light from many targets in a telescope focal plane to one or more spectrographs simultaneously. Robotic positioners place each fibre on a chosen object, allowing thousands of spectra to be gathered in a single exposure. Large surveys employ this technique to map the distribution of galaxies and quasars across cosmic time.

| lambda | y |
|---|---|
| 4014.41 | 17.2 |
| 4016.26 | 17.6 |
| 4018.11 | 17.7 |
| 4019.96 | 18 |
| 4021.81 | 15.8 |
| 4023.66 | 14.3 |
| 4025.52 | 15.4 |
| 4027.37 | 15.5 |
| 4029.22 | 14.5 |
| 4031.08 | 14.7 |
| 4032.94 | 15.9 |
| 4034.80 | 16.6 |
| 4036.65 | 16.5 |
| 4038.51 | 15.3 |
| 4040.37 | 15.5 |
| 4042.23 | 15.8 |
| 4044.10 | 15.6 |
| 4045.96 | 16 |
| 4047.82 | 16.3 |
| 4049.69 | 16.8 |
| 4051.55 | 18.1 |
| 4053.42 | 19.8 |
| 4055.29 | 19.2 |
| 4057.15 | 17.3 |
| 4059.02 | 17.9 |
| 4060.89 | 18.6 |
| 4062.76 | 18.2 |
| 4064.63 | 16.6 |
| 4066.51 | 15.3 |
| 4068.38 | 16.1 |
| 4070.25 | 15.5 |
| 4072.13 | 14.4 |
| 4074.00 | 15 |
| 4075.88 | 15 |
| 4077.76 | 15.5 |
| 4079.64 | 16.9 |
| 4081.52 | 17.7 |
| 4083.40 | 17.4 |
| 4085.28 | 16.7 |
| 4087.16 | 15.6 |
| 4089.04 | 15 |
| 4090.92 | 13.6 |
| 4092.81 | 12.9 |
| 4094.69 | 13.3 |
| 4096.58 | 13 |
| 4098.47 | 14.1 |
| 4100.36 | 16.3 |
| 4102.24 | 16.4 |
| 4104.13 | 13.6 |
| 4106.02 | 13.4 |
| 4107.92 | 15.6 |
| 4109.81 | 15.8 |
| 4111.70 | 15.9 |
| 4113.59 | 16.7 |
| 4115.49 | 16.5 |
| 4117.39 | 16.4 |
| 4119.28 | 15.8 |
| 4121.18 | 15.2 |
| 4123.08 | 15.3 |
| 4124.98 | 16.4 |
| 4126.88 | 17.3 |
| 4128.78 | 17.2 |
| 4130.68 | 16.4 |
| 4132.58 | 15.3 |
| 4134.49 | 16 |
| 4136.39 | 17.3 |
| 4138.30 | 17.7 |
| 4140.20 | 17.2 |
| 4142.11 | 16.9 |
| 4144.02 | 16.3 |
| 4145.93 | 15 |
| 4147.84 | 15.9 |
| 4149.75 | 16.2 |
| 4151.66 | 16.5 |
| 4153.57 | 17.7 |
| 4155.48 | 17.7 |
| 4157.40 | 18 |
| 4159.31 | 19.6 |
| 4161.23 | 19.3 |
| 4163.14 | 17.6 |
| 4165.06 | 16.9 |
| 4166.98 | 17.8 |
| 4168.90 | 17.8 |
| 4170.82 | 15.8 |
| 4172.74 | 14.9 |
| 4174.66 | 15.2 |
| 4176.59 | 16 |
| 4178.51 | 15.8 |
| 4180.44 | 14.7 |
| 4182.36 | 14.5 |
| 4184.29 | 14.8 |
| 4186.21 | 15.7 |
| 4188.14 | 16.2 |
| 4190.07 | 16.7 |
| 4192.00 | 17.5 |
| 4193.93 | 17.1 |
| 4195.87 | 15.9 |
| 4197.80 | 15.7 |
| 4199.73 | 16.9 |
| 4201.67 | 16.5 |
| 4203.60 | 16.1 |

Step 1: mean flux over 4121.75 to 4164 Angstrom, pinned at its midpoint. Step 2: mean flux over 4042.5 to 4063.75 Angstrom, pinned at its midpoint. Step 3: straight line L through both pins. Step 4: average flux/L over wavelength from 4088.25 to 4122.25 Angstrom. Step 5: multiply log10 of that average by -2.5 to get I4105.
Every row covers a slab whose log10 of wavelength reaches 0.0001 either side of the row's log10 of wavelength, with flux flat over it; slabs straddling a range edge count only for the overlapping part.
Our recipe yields 0.15 mag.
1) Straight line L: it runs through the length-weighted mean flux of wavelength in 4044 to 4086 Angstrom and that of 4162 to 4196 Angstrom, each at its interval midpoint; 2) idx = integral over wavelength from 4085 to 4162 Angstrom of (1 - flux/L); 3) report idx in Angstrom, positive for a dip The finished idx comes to 2.1 Angstrom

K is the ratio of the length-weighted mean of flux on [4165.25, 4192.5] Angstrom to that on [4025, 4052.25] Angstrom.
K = 1.00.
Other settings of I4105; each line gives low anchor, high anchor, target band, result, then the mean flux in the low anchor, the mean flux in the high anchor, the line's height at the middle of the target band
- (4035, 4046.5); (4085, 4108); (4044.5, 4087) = -0.11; 15.8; 14.5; 15.2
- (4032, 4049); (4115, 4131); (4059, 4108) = 0.04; 16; 16.3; 16.1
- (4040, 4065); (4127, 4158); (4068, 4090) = 0.08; 17.3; 16.7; 17.1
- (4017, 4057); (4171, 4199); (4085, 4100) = 0.14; 16.4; 15.8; 16.2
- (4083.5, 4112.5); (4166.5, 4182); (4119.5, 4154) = -0.07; 14.8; 15.9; 15.4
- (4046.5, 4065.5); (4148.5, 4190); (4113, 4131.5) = 0.05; 17.9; 16.6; 17.1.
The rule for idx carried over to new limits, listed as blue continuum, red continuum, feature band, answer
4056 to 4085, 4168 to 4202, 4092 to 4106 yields 1.9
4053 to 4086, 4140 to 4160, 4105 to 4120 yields 1.0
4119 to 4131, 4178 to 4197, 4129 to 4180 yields -2.3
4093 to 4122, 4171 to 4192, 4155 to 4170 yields -2.5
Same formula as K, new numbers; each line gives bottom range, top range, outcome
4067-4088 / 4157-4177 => 1.08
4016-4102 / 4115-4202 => 1.03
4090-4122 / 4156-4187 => 1.11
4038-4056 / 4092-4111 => 0.86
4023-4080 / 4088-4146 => 0.96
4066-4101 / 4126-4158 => 1.10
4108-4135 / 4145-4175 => 1.06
